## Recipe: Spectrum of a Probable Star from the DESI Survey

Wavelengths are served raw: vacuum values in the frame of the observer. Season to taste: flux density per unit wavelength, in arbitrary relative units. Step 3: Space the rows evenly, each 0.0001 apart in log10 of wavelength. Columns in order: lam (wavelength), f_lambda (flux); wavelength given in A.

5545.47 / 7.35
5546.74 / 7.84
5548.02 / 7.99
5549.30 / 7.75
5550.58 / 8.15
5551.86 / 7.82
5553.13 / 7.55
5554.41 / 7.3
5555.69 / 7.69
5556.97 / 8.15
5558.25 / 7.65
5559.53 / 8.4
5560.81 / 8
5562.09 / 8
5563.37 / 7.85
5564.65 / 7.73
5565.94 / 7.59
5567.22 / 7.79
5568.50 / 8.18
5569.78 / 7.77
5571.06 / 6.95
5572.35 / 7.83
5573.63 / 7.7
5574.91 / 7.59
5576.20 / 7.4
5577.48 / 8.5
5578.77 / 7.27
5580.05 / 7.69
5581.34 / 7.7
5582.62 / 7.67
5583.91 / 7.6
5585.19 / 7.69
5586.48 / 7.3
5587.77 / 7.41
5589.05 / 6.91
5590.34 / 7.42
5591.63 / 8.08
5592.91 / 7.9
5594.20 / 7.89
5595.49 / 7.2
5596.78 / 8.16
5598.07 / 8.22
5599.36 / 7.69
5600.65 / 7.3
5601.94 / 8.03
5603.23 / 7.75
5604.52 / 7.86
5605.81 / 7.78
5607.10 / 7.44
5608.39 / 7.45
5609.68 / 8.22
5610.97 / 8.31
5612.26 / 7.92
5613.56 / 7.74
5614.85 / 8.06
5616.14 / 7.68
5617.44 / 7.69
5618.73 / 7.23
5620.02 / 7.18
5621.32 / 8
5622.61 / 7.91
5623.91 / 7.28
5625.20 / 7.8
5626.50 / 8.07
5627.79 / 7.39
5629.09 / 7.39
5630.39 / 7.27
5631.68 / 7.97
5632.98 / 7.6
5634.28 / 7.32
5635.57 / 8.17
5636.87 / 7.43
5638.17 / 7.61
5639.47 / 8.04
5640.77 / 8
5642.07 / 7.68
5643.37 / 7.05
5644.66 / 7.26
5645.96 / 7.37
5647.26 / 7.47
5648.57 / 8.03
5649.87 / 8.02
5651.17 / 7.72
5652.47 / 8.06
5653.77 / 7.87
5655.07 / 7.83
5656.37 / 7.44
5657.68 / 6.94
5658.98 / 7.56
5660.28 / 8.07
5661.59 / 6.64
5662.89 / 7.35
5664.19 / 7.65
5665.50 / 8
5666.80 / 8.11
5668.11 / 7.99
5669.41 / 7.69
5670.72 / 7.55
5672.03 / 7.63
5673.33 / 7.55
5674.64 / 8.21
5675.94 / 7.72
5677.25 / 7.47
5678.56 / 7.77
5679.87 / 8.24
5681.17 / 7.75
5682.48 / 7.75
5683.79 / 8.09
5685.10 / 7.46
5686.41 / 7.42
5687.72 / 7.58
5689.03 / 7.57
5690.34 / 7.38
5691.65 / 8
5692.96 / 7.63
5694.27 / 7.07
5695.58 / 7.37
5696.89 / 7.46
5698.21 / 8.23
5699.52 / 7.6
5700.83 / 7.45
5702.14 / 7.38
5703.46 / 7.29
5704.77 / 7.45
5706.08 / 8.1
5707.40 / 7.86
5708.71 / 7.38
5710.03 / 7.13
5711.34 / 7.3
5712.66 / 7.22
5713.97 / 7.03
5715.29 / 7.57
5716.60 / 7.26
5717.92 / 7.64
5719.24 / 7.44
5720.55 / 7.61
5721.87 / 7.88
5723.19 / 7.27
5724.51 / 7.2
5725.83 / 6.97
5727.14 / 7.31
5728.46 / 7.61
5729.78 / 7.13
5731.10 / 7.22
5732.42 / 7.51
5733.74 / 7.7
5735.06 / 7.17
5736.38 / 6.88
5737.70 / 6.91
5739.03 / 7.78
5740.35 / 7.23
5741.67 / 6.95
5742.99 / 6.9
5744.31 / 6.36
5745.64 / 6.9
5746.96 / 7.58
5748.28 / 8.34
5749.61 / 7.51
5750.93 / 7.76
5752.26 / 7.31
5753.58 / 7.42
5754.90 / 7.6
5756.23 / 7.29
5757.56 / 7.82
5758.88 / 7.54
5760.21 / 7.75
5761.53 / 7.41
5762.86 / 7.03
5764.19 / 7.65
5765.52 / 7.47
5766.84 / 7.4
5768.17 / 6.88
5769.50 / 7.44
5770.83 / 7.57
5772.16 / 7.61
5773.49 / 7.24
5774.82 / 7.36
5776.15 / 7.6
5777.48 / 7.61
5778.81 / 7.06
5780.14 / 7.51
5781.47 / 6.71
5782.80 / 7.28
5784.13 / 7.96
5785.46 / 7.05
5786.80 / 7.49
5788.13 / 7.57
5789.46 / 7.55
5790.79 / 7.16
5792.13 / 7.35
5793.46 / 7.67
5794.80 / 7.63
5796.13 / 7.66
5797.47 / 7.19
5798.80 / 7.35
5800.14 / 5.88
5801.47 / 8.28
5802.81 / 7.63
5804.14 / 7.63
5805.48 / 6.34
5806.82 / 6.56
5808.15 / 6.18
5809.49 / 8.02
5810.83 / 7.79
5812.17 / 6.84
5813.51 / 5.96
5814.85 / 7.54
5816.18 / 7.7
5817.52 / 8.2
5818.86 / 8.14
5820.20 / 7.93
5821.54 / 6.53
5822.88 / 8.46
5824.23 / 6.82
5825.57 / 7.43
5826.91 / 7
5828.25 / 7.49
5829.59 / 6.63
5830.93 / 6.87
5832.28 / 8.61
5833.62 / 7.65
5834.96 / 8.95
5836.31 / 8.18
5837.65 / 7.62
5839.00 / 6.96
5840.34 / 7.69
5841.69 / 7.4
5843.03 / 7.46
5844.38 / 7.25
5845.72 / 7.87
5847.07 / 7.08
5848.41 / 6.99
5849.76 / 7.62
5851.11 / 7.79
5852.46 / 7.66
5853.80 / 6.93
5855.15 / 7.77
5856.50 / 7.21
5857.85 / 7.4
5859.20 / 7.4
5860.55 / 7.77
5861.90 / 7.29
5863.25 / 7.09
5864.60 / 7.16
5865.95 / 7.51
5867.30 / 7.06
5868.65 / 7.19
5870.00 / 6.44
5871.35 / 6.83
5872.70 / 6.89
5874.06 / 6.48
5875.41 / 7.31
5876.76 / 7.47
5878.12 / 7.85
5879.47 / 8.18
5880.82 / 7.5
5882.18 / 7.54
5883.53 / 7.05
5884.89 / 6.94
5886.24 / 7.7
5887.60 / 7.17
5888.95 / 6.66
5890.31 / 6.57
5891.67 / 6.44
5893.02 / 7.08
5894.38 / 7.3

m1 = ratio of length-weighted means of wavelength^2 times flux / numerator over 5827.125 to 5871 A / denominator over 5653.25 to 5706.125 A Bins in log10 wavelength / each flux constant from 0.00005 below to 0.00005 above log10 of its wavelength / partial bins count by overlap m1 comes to 1.03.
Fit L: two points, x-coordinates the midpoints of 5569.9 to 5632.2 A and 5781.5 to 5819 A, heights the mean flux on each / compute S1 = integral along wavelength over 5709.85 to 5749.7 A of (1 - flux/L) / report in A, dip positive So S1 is 0.8 A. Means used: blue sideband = 7.68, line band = 7.31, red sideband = 7.32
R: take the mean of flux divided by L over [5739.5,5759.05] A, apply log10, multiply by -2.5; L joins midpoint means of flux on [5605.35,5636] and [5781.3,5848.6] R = 0.02 mag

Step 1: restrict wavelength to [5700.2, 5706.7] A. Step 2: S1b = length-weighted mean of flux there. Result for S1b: 7.53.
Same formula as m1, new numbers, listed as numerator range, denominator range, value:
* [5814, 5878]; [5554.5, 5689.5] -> 1.04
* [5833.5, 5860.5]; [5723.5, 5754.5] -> 1.07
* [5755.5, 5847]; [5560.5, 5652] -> 1.03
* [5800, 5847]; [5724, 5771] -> 1.04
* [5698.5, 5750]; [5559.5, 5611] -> 1.00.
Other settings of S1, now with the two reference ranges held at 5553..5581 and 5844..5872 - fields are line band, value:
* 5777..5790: 0.08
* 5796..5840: -0.18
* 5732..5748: 0.66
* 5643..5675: -0.13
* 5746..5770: -0.15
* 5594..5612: -0.26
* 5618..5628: 0.06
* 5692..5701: -0.01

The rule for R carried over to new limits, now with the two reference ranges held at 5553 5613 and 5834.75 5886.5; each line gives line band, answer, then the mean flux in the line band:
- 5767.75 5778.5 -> 0.012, 7.41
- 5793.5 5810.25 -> 0.035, 7.22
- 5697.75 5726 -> 0.015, 7.47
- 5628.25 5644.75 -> 0.008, 7.61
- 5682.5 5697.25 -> 0.006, 7.56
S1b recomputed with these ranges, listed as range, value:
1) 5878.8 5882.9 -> 7.74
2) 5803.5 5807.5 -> 6.84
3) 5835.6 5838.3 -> 7.91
